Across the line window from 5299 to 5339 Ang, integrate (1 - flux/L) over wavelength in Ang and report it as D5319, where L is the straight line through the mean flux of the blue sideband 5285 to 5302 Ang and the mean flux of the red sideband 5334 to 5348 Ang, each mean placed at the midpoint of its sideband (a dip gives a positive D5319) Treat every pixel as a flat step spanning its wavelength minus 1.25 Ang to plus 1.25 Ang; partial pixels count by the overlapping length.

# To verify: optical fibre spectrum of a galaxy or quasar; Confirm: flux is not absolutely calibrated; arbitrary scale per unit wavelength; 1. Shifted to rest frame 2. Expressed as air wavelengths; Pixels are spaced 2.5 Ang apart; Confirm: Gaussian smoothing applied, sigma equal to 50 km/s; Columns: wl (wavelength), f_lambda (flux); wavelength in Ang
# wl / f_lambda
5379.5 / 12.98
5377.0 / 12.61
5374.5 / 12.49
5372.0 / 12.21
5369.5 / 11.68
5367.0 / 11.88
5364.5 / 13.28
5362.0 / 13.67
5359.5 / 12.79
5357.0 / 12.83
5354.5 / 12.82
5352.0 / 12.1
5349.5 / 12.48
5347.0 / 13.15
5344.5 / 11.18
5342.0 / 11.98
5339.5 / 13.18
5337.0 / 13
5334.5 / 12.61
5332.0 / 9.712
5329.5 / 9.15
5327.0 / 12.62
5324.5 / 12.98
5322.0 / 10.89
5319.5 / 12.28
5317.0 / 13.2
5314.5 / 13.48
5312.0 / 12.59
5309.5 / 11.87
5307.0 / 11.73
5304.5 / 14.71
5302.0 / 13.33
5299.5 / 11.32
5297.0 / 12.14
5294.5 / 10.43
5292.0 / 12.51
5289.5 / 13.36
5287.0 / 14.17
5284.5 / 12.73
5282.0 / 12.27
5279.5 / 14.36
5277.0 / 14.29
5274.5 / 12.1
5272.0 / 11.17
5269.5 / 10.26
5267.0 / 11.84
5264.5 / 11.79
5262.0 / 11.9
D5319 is 0.7 Ang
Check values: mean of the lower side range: 12.4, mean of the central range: 12.3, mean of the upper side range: 12.5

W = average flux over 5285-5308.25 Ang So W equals 12.6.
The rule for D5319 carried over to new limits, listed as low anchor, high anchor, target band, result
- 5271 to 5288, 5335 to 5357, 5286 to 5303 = 0.6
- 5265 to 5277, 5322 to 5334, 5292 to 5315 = -2.0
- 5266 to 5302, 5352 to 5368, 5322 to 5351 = 1.7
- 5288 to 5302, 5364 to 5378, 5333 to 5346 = -0.1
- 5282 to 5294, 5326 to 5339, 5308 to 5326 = -0.7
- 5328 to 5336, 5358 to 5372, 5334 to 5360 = -2.3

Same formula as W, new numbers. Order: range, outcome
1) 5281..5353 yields 12.3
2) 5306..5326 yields 12.4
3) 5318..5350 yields 11.9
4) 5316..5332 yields 11.7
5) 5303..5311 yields 12.8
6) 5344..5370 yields 12.6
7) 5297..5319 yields 12.7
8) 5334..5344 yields 12.6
